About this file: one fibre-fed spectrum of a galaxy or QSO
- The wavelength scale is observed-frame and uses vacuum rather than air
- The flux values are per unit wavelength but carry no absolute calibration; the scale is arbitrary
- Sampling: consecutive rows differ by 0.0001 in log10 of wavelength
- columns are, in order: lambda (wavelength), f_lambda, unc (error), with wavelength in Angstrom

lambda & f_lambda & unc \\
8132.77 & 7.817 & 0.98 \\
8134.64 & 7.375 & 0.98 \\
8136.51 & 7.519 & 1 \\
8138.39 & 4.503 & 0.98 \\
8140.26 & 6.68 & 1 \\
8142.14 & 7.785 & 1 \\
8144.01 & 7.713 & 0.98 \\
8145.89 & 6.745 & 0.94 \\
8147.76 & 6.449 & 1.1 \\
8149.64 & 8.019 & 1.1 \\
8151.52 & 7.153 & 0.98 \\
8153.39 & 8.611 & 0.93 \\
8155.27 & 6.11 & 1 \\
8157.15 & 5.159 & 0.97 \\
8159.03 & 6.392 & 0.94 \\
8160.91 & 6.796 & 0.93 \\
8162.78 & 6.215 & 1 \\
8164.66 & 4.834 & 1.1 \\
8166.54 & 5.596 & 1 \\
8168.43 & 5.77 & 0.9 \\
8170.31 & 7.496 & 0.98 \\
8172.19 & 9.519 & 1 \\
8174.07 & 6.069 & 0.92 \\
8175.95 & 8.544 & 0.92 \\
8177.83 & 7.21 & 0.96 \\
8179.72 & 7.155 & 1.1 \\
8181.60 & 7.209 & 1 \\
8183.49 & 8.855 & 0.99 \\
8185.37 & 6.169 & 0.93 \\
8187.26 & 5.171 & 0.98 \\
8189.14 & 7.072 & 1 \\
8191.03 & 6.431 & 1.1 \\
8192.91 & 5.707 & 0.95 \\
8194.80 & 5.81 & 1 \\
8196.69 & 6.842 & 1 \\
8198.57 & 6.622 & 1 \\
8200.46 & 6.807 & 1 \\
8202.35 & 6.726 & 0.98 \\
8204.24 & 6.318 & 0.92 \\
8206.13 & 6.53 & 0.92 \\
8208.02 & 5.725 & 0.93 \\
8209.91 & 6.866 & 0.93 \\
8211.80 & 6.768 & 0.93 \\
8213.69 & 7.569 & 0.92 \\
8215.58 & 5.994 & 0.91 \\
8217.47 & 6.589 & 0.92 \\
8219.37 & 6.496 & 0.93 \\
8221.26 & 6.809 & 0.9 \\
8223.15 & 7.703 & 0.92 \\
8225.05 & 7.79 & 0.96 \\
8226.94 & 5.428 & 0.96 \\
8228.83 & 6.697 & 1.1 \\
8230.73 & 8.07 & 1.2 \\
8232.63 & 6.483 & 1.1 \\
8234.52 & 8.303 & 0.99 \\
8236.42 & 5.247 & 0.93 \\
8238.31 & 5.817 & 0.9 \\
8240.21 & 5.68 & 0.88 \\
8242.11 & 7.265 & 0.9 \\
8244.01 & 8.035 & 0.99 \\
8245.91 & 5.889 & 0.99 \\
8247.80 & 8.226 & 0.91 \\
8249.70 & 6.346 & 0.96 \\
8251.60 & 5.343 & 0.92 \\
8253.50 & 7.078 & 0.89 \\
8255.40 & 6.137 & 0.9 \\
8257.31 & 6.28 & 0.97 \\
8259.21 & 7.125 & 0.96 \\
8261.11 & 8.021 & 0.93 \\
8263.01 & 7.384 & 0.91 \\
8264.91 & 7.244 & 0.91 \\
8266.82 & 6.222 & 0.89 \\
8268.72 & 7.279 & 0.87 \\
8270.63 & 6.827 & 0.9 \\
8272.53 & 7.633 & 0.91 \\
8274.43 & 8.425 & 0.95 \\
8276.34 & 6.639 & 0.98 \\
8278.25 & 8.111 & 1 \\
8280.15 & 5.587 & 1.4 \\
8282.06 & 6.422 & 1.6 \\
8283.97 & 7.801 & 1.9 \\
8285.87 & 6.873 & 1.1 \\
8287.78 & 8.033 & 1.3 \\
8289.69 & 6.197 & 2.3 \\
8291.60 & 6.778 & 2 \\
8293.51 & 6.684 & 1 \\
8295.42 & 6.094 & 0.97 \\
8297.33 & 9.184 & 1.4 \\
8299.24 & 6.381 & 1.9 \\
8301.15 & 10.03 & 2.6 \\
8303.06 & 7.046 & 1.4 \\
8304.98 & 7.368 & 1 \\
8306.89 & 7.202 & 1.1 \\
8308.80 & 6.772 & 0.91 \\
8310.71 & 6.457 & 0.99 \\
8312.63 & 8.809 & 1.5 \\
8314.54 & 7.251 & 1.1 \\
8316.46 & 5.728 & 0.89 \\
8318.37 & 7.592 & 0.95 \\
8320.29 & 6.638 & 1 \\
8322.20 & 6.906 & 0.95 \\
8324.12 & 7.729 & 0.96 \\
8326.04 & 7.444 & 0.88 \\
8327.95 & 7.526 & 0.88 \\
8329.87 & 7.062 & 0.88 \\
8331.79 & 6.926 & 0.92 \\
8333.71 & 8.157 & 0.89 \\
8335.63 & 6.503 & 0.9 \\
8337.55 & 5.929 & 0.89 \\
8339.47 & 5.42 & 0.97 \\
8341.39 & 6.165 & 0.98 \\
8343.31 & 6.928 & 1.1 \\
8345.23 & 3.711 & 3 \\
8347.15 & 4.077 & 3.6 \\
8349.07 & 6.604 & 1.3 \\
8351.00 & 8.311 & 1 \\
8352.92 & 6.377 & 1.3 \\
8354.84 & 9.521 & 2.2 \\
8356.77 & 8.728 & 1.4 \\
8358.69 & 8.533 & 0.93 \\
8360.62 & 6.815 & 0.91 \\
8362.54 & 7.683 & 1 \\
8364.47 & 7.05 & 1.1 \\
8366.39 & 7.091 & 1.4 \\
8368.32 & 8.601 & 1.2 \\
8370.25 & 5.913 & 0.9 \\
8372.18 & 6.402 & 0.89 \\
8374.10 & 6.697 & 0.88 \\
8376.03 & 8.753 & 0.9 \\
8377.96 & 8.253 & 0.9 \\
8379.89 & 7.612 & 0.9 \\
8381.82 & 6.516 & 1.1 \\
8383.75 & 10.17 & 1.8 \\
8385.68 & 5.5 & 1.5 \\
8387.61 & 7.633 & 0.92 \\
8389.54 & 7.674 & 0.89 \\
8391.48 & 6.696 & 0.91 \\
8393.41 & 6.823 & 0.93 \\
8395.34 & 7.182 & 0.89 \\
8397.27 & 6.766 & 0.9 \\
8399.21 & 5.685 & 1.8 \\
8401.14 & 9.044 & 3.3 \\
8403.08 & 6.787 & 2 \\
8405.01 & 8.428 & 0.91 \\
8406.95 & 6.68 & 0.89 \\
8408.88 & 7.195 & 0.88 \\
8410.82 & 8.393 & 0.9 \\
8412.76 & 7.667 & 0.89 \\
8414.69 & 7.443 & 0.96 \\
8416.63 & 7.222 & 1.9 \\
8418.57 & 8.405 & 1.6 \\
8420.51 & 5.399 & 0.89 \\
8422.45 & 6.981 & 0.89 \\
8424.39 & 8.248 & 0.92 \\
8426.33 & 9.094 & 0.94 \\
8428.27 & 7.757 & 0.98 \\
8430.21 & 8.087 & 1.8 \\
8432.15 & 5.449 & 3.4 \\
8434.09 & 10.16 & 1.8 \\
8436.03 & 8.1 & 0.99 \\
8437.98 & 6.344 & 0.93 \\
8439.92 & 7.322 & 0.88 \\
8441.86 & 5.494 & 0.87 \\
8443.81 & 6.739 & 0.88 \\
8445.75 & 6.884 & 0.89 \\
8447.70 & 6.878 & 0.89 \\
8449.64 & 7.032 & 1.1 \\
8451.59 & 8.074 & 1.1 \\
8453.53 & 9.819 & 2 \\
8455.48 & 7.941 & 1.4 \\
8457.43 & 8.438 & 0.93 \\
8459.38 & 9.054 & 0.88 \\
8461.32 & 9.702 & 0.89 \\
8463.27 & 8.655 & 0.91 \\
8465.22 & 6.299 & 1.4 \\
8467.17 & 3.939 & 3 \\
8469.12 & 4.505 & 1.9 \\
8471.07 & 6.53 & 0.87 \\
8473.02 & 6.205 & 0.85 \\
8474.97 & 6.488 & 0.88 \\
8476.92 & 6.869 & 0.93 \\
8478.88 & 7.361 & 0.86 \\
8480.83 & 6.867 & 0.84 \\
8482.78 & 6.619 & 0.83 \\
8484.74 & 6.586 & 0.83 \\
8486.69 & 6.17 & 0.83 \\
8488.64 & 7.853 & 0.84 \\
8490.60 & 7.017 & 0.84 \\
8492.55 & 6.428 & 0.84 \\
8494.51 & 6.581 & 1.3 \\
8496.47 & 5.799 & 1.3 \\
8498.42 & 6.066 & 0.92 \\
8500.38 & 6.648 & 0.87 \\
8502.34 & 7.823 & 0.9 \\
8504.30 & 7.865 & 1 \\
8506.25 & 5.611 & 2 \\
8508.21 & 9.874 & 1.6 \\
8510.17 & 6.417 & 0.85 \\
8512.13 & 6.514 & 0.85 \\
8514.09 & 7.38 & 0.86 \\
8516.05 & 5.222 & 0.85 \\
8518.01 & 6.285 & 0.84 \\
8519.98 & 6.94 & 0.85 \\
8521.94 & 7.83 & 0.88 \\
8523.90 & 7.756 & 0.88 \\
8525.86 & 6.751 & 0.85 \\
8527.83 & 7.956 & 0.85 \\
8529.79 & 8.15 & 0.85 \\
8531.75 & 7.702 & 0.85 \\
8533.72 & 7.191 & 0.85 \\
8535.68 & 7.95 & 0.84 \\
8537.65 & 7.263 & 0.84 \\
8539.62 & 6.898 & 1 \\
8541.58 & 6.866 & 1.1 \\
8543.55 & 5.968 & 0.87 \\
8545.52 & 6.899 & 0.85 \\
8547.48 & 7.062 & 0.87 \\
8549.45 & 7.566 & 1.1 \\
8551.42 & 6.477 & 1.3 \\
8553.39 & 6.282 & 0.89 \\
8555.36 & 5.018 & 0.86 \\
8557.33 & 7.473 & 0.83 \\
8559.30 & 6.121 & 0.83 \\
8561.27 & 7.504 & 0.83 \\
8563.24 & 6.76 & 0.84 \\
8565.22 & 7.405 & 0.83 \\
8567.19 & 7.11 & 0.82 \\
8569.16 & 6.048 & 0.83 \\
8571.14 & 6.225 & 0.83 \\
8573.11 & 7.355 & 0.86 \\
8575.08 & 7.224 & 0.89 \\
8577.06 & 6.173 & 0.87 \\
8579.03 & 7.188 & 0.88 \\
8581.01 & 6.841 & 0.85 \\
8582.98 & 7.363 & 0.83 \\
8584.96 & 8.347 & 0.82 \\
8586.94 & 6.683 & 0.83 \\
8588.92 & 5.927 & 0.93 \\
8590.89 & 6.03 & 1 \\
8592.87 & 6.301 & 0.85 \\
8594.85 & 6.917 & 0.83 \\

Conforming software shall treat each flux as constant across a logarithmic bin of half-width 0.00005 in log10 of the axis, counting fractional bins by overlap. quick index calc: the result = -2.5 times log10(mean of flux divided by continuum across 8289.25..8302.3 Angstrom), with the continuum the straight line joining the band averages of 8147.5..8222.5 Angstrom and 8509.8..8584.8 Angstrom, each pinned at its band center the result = -0.09 mag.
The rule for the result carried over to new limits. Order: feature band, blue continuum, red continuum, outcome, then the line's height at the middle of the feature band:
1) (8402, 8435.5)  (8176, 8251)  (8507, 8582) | -0.11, 6.89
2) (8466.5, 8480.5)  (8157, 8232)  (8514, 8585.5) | 0.14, 6.92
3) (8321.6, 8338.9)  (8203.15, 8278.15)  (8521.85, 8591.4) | -0.03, 6.88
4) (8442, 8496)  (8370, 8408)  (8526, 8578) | 0.01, 7.12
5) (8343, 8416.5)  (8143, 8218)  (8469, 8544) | -0.06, 6.85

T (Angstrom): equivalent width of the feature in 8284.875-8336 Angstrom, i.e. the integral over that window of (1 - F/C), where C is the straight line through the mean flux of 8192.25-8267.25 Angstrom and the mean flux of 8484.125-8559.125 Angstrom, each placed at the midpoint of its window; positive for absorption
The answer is -3.6 Angstrom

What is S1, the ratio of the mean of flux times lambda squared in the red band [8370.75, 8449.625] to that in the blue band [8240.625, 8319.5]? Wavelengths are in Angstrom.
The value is 1.07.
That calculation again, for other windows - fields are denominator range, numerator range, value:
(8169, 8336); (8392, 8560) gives 1.08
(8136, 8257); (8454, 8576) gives 1.12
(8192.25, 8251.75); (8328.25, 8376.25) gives 1.07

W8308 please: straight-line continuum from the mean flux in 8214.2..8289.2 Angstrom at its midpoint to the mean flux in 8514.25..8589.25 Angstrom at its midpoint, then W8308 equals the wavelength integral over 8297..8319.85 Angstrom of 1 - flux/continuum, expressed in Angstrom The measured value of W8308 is -1.7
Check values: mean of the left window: 6.91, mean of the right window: 6.95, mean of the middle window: 7.42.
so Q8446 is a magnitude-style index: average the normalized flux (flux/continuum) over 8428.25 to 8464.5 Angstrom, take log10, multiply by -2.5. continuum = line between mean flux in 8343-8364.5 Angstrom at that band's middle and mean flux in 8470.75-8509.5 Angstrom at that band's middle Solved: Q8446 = -0.127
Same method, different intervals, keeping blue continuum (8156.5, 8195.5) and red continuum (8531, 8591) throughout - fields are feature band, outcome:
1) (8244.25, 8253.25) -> 0.01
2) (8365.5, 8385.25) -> -0.12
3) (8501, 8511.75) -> -0.09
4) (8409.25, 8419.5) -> -0.15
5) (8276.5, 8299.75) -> -0.05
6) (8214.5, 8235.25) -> -0.04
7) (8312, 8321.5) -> -0.07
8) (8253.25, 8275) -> -0.07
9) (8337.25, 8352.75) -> 0.14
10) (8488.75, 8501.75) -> 0.05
